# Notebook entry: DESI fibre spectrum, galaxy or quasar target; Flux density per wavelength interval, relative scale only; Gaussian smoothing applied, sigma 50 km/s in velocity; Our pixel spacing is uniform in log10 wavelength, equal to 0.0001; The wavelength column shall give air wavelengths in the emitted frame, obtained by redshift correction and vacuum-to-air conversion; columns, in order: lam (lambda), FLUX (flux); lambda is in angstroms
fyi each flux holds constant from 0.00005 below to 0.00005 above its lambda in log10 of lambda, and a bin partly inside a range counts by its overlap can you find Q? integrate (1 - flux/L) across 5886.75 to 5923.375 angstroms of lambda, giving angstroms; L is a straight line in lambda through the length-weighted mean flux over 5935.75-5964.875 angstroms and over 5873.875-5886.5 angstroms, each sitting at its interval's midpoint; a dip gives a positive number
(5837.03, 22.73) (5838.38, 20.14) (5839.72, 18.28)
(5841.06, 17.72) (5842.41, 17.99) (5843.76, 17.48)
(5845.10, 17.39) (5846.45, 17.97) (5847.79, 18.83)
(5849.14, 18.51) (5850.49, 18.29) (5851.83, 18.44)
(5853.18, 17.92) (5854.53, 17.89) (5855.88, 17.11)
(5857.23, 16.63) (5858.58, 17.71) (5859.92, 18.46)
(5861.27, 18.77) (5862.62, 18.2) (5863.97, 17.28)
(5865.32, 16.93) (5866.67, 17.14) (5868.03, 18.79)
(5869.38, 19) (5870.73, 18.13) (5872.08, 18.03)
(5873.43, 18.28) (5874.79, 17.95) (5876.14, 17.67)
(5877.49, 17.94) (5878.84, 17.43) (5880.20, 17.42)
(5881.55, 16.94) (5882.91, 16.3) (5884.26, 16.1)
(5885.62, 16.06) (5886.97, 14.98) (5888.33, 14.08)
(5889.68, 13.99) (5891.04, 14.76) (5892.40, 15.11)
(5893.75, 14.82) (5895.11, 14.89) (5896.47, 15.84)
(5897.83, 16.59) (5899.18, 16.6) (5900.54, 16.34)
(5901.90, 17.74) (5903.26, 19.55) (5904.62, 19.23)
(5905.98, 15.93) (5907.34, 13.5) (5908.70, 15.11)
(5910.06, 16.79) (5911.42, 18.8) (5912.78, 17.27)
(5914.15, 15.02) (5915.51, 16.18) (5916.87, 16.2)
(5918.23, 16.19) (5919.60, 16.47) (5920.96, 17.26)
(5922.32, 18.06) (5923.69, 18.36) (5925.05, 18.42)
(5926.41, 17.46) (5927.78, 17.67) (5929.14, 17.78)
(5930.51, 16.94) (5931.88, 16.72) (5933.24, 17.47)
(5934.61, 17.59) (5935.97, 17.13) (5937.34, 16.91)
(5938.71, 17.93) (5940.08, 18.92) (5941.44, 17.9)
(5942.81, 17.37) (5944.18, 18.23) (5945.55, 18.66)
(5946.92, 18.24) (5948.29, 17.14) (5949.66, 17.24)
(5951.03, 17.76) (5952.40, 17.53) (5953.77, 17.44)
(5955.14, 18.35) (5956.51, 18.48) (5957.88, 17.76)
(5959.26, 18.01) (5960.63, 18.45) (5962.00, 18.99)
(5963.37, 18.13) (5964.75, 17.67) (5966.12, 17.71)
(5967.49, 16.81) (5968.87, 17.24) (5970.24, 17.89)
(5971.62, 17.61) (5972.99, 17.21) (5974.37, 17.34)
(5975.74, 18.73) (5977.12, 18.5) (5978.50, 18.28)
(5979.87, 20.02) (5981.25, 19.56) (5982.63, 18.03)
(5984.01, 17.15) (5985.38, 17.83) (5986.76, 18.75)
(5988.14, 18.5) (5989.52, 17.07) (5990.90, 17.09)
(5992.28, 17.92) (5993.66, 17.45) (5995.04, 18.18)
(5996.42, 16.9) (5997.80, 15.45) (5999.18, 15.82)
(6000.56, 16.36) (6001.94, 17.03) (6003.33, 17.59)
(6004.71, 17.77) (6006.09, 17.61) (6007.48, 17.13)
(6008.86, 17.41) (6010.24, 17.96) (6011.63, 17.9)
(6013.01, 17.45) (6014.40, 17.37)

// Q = 2.4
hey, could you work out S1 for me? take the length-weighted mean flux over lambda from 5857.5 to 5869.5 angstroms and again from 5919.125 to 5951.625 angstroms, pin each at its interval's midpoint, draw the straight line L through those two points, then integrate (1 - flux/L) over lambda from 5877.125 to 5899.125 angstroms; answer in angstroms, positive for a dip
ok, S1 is 2.5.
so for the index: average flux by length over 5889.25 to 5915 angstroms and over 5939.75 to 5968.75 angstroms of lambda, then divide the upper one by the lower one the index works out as 1.10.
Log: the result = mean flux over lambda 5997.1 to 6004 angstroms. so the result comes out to 16.4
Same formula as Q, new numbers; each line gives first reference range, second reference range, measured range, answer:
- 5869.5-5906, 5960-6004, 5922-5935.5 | -0.39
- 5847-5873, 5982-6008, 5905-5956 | 1.16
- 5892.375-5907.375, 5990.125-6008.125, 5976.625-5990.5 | -1.09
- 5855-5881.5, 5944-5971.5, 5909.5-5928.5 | 0.74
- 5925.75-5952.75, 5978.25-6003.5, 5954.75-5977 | -0.36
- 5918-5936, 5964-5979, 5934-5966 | -0.59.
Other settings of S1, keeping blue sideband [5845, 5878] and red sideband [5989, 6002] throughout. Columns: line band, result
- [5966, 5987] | -1.2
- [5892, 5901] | 1.0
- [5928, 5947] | -0.3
